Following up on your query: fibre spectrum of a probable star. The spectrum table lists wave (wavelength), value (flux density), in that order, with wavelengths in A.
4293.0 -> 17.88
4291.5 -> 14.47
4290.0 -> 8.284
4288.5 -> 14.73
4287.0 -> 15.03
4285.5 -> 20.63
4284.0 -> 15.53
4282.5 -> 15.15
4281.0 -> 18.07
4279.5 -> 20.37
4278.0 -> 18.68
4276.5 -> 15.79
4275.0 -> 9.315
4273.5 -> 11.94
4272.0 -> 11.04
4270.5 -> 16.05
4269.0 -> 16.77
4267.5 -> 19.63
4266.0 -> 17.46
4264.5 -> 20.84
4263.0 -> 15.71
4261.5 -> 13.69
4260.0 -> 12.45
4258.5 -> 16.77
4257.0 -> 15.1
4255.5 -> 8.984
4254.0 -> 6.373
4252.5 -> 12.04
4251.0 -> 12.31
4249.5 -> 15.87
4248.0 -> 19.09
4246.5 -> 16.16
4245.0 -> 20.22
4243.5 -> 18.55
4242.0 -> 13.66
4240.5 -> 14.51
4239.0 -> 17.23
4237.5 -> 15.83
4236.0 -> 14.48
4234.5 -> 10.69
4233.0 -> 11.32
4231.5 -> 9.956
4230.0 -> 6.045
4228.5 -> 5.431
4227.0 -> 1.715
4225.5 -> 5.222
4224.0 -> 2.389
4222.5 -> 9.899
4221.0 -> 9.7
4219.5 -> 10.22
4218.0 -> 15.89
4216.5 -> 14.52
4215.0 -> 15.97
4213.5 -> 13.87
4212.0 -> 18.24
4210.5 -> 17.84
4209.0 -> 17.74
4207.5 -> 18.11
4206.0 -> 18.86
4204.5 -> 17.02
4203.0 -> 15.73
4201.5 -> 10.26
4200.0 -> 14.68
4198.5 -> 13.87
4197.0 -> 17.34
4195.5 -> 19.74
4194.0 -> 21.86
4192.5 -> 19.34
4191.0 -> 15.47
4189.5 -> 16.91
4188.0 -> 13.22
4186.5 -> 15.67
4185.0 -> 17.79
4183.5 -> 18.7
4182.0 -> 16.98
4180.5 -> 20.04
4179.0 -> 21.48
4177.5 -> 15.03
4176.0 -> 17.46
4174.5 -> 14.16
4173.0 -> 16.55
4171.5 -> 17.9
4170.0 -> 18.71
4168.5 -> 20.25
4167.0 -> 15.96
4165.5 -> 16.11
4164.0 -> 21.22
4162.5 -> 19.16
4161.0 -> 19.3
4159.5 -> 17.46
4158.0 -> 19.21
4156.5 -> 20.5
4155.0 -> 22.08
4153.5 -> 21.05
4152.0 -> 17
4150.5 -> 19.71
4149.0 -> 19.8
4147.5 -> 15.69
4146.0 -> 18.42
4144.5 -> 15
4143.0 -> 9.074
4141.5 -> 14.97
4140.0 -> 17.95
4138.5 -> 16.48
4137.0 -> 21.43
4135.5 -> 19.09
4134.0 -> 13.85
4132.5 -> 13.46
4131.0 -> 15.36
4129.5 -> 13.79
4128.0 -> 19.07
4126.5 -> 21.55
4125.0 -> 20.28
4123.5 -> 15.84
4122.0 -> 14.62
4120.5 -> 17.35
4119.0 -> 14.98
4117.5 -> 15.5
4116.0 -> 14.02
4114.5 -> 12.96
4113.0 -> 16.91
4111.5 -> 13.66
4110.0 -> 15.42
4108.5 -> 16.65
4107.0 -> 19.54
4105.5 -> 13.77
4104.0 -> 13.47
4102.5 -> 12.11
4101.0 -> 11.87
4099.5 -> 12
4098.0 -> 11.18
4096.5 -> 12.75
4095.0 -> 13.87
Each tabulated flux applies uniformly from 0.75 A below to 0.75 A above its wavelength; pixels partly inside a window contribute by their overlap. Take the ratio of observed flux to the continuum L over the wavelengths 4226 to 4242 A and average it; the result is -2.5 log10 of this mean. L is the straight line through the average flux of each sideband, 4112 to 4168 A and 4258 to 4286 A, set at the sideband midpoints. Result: 0.45 mag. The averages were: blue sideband 17.2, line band 10.8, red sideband 16.1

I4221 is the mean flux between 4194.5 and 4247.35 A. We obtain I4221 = 13.6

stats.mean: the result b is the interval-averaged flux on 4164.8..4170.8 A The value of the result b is 17.8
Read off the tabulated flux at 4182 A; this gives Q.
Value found 16.98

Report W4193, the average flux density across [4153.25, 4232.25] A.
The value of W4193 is 15.6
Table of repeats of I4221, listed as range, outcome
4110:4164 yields 17.1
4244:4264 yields 14.3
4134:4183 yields 17.9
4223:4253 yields 12.1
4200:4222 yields 15.2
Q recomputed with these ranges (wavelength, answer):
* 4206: 18.86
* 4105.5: 13.77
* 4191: 15.47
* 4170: 18.71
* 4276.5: 15.79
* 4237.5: 15.83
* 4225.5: 5.222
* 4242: 13.66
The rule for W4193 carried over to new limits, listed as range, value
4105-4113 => 16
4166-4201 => 17.3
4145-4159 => 19.2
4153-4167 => 19.3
